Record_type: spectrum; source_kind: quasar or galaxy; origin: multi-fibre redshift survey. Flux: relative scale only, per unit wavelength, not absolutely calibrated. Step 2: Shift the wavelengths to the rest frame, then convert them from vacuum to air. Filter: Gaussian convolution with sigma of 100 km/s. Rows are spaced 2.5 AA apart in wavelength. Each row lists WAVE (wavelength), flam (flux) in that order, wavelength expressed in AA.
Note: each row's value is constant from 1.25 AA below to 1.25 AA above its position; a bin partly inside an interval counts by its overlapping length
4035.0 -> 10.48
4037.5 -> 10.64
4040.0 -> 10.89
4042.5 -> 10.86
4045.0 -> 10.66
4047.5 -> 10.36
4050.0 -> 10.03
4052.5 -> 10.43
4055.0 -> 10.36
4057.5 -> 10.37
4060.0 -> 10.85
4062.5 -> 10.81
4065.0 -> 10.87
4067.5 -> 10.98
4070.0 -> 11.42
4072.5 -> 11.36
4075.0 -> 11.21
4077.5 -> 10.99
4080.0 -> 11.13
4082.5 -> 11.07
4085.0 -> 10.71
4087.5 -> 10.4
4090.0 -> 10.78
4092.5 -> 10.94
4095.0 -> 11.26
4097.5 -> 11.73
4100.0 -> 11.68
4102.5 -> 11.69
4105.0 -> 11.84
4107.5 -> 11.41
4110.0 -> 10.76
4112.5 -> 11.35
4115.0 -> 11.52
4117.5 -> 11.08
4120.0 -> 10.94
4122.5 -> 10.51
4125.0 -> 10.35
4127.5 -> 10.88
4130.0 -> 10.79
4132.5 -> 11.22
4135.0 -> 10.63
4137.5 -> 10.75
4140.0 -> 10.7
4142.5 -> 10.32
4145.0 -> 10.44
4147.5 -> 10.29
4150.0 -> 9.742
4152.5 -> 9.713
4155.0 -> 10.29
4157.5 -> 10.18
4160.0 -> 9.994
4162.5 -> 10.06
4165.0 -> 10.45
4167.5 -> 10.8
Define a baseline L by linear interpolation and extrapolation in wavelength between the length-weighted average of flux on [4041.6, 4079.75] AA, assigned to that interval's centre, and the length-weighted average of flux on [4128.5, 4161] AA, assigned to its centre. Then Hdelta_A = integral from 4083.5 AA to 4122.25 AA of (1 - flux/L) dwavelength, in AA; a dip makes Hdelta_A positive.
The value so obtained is -2.2 AA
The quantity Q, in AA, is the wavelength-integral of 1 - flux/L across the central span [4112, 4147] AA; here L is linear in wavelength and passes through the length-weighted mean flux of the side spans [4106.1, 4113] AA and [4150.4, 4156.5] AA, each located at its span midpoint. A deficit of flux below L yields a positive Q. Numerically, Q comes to -0.6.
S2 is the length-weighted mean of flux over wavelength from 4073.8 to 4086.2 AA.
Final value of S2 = 11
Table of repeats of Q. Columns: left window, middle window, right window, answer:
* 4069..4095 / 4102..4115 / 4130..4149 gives -0.69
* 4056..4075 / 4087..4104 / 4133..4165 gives -0.85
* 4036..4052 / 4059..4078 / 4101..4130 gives -0.55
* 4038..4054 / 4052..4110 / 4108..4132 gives -1.78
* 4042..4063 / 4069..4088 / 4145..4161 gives -1.22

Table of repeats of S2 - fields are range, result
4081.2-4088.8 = 10.7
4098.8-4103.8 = 11.7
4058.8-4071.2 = 11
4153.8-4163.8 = 10.1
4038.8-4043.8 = 10.9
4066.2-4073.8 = 11.3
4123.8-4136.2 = 10.8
